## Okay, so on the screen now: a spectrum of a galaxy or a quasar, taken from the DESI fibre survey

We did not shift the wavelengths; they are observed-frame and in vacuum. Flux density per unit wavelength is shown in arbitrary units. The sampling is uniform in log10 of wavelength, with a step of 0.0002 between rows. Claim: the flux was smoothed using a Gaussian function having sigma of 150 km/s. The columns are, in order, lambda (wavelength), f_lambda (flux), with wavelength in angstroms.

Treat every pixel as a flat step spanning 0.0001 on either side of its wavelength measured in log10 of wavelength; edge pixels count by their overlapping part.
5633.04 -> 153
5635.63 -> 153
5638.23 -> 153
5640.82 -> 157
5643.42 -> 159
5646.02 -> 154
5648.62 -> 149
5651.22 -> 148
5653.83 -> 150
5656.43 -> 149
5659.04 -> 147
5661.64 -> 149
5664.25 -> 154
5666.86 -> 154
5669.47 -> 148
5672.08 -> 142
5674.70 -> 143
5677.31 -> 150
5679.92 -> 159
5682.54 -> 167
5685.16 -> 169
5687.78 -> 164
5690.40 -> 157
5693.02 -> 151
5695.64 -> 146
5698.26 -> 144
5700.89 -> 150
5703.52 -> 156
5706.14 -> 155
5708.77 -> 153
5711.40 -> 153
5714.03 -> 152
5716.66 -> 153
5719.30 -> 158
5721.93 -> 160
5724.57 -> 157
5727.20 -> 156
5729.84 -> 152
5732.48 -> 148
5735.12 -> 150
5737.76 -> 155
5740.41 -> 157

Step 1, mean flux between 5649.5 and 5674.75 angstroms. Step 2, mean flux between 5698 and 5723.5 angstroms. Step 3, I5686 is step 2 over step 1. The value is 1.0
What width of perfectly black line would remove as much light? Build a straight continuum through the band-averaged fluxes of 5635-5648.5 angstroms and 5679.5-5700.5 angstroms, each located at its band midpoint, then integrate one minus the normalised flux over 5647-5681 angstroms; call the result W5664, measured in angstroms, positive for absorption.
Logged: 1.4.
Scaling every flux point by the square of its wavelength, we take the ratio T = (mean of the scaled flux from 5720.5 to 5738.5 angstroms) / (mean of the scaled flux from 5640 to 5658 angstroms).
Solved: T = 1.04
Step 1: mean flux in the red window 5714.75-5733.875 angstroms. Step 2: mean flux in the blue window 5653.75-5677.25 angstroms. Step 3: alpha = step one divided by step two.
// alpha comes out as 1.04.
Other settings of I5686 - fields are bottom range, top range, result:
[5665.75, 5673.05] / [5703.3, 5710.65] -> 1.04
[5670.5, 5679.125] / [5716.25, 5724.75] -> 1.08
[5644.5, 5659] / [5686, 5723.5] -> 1.03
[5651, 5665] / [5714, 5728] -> 1.05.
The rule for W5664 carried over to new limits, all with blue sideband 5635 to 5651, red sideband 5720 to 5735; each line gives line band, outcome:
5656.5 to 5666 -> 0.2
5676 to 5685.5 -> -0.4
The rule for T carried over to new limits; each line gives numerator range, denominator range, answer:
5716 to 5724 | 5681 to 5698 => 1.01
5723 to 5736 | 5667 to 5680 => 1.05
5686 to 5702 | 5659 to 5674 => 1.03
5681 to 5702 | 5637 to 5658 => 1.04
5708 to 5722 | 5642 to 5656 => 1.04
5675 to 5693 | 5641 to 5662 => 1.07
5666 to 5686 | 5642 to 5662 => 1.03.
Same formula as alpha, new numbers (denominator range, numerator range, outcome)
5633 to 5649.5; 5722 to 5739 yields 1.00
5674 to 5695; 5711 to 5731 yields 0.99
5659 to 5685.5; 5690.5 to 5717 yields 0.99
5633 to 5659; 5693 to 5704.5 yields 0.98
